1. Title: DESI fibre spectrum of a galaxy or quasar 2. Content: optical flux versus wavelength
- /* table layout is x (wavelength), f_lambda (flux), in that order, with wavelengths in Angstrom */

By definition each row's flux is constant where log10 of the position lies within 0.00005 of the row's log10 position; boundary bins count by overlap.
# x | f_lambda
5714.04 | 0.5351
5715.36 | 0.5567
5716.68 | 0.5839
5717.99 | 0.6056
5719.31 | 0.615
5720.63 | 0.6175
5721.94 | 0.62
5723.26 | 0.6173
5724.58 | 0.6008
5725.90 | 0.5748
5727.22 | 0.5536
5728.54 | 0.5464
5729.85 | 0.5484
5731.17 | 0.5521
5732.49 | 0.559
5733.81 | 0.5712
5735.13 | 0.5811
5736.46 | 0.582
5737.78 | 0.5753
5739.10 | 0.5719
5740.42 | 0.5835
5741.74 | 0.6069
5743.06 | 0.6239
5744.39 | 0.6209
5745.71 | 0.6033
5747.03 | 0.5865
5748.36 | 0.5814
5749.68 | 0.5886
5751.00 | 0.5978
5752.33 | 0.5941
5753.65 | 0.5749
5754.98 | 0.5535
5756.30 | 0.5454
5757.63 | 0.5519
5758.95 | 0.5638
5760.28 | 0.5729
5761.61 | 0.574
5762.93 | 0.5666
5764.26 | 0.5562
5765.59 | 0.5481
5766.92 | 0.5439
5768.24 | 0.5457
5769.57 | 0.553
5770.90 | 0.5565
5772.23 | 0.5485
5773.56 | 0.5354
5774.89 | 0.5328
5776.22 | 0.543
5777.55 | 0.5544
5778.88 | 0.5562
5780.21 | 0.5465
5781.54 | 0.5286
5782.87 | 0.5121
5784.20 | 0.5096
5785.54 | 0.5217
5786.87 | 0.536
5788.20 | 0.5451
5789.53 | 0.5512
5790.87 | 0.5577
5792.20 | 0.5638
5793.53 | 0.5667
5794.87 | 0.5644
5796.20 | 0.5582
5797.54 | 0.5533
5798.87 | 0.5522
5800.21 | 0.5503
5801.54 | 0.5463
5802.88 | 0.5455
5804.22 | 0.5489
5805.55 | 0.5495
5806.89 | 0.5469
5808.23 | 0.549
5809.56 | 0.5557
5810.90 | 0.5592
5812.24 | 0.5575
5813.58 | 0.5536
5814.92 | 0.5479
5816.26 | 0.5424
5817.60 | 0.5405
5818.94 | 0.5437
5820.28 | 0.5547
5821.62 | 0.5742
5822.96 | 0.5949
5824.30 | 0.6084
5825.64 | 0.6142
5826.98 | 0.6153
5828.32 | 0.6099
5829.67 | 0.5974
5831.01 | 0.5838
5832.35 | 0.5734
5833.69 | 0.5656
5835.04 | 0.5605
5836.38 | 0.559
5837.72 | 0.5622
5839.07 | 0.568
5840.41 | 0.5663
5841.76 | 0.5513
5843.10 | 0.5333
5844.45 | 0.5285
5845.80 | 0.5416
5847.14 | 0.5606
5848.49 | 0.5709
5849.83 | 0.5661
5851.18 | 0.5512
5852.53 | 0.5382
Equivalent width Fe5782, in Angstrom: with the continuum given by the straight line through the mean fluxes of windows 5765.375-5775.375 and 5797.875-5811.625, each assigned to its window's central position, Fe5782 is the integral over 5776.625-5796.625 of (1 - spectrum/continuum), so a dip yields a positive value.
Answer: 0.1 Angstrom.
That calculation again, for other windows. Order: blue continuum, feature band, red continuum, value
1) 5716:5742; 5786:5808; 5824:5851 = 0.9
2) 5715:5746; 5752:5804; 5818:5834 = 3.2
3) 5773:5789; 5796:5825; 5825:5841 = 0.3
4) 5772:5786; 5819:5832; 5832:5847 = -1.0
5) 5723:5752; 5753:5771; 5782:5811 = 0.3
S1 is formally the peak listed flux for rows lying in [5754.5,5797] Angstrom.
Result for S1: 0.574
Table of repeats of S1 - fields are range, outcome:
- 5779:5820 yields 0.5667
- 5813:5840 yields 0.6153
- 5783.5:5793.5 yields 0.5638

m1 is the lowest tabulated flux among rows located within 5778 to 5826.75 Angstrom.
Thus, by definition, 0.5096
